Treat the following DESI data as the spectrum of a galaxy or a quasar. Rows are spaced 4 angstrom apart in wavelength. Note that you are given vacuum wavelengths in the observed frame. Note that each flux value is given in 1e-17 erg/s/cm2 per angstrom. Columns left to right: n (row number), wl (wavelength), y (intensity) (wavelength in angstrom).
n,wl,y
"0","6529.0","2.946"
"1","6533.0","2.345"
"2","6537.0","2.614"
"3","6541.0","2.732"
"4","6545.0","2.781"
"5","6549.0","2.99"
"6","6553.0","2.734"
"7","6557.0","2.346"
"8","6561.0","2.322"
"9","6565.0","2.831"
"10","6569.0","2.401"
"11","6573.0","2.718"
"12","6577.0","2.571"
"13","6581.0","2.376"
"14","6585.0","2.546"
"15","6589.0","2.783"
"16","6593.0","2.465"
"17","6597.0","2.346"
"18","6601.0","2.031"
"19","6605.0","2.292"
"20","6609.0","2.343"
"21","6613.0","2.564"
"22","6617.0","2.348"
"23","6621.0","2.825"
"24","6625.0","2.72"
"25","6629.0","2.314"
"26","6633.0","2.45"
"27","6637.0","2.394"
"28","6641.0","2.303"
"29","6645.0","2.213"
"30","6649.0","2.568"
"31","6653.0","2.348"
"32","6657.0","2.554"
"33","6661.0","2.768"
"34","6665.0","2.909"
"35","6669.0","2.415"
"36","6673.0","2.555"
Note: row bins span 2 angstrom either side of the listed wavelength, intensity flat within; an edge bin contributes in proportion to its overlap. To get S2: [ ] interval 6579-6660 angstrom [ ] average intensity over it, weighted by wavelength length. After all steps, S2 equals 2.44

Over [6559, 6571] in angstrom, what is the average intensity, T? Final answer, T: 2.52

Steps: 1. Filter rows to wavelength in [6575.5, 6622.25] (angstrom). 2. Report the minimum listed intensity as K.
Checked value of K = 2.031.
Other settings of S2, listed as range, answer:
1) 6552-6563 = 2.44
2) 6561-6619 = 2.47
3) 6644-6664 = 2.52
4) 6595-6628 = 2.43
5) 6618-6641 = 2.51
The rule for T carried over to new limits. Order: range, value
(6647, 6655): 2.46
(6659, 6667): 2.84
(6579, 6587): 2.46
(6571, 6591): 2.6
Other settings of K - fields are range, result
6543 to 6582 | 2.322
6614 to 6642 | 2.303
